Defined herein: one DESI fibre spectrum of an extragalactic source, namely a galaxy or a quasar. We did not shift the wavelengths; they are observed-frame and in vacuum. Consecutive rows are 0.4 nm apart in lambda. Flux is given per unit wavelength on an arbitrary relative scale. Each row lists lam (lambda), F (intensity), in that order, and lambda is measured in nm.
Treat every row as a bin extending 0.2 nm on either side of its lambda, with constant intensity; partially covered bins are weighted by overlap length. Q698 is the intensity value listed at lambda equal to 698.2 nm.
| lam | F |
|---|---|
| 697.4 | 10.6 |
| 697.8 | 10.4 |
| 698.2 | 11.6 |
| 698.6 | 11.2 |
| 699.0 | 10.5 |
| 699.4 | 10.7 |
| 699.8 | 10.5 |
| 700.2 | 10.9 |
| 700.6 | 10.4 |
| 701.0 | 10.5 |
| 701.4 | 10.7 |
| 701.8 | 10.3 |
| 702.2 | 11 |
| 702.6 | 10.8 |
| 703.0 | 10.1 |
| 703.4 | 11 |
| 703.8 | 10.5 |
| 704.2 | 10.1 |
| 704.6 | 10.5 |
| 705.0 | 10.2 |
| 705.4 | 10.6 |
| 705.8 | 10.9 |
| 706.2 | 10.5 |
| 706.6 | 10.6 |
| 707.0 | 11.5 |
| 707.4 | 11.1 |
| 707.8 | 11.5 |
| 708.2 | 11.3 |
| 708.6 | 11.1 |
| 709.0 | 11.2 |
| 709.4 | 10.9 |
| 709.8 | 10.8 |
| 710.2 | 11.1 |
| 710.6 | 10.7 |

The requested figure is 11.6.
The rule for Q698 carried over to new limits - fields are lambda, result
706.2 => 10.5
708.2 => 11.3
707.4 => 11.1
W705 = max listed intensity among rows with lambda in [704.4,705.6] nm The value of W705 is 10.6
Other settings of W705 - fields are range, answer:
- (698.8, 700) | 10.7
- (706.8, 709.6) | 11.5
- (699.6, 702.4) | 11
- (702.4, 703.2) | 10.8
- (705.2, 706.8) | 10.9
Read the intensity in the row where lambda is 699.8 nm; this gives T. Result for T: 10.5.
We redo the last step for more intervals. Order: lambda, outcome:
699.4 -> 10.7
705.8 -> 10.9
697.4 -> 10.6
